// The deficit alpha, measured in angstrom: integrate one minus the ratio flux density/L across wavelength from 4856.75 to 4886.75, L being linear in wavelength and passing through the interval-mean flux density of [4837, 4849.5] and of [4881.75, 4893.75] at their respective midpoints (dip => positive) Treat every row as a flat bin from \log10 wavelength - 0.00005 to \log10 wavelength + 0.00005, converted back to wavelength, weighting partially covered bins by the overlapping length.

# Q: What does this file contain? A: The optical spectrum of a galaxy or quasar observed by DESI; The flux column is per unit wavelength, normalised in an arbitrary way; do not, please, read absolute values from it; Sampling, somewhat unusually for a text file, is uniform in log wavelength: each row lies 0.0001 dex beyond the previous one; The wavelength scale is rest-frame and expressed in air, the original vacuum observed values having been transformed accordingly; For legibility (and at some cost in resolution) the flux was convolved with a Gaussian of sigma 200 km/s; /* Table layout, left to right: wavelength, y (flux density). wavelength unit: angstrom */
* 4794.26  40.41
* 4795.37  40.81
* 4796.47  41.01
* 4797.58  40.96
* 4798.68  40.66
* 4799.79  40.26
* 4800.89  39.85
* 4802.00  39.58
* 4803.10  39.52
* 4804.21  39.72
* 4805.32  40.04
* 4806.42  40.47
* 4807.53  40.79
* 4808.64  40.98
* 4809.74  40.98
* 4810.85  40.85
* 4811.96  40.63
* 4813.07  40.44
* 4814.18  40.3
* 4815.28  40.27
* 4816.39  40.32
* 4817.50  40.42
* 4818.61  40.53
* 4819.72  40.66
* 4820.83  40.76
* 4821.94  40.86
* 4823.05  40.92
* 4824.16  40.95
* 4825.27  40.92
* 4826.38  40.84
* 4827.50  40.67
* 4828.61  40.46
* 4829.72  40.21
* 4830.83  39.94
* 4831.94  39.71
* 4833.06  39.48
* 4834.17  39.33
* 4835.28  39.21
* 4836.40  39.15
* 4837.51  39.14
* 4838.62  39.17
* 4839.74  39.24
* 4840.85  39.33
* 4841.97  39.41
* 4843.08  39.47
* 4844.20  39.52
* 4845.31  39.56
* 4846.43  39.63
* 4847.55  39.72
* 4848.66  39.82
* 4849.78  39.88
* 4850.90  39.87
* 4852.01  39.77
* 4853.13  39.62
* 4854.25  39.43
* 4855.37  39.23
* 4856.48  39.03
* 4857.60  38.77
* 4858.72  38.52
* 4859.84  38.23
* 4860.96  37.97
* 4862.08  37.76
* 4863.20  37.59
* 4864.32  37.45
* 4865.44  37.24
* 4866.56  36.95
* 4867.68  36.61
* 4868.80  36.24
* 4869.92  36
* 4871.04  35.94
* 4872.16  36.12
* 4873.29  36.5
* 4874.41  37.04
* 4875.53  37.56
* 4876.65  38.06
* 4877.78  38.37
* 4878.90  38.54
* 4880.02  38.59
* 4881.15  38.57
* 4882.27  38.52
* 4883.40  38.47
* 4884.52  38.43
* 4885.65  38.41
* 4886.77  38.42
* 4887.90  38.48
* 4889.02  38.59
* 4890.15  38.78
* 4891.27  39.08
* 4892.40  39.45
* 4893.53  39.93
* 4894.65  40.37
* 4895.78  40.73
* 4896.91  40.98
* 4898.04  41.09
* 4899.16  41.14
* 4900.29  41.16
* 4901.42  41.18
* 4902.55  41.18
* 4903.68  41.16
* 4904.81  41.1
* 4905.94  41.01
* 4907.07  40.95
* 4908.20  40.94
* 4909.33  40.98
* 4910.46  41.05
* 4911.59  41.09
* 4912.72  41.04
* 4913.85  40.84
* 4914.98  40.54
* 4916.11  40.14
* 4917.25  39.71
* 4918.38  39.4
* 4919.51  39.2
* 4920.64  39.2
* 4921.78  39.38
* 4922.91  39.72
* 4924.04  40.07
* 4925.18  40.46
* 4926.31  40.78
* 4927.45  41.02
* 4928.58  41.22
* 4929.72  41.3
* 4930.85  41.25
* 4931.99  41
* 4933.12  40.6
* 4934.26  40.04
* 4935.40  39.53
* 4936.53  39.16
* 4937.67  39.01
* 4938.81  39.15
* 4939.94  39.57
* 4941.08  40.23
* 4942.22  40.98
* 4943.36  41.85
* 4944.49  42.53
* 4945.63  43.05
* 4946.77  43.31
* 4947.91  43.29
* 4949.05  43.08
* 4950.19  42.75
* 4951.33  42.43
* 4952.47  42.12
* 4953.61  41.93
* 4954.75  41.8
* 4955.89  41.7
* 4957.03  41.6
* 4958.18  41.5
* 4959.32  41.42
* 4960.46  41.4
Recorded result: 1.0 angstrom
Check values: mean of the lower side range 39.5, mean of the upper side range 38.7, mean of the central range 37.7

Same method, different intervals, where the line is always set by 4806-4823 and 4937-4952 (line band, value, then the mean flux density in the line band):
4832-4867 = 1.6 angstrom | 39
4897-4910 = 0.1 angstrom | 41.1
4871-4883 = 1.0 angstrom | 37.7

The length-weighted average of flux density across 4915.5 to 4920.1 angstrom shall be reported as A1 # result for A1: 39.6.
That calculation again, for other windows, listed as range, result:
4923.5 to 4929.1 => 40.7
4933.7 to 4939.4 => 39.4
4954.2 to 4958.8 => 41.6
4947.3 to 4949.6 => 43.2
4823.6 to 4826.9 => 40.9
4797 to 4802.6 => 40.3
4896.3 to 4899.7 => 41.1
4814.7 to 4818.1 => 40.4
